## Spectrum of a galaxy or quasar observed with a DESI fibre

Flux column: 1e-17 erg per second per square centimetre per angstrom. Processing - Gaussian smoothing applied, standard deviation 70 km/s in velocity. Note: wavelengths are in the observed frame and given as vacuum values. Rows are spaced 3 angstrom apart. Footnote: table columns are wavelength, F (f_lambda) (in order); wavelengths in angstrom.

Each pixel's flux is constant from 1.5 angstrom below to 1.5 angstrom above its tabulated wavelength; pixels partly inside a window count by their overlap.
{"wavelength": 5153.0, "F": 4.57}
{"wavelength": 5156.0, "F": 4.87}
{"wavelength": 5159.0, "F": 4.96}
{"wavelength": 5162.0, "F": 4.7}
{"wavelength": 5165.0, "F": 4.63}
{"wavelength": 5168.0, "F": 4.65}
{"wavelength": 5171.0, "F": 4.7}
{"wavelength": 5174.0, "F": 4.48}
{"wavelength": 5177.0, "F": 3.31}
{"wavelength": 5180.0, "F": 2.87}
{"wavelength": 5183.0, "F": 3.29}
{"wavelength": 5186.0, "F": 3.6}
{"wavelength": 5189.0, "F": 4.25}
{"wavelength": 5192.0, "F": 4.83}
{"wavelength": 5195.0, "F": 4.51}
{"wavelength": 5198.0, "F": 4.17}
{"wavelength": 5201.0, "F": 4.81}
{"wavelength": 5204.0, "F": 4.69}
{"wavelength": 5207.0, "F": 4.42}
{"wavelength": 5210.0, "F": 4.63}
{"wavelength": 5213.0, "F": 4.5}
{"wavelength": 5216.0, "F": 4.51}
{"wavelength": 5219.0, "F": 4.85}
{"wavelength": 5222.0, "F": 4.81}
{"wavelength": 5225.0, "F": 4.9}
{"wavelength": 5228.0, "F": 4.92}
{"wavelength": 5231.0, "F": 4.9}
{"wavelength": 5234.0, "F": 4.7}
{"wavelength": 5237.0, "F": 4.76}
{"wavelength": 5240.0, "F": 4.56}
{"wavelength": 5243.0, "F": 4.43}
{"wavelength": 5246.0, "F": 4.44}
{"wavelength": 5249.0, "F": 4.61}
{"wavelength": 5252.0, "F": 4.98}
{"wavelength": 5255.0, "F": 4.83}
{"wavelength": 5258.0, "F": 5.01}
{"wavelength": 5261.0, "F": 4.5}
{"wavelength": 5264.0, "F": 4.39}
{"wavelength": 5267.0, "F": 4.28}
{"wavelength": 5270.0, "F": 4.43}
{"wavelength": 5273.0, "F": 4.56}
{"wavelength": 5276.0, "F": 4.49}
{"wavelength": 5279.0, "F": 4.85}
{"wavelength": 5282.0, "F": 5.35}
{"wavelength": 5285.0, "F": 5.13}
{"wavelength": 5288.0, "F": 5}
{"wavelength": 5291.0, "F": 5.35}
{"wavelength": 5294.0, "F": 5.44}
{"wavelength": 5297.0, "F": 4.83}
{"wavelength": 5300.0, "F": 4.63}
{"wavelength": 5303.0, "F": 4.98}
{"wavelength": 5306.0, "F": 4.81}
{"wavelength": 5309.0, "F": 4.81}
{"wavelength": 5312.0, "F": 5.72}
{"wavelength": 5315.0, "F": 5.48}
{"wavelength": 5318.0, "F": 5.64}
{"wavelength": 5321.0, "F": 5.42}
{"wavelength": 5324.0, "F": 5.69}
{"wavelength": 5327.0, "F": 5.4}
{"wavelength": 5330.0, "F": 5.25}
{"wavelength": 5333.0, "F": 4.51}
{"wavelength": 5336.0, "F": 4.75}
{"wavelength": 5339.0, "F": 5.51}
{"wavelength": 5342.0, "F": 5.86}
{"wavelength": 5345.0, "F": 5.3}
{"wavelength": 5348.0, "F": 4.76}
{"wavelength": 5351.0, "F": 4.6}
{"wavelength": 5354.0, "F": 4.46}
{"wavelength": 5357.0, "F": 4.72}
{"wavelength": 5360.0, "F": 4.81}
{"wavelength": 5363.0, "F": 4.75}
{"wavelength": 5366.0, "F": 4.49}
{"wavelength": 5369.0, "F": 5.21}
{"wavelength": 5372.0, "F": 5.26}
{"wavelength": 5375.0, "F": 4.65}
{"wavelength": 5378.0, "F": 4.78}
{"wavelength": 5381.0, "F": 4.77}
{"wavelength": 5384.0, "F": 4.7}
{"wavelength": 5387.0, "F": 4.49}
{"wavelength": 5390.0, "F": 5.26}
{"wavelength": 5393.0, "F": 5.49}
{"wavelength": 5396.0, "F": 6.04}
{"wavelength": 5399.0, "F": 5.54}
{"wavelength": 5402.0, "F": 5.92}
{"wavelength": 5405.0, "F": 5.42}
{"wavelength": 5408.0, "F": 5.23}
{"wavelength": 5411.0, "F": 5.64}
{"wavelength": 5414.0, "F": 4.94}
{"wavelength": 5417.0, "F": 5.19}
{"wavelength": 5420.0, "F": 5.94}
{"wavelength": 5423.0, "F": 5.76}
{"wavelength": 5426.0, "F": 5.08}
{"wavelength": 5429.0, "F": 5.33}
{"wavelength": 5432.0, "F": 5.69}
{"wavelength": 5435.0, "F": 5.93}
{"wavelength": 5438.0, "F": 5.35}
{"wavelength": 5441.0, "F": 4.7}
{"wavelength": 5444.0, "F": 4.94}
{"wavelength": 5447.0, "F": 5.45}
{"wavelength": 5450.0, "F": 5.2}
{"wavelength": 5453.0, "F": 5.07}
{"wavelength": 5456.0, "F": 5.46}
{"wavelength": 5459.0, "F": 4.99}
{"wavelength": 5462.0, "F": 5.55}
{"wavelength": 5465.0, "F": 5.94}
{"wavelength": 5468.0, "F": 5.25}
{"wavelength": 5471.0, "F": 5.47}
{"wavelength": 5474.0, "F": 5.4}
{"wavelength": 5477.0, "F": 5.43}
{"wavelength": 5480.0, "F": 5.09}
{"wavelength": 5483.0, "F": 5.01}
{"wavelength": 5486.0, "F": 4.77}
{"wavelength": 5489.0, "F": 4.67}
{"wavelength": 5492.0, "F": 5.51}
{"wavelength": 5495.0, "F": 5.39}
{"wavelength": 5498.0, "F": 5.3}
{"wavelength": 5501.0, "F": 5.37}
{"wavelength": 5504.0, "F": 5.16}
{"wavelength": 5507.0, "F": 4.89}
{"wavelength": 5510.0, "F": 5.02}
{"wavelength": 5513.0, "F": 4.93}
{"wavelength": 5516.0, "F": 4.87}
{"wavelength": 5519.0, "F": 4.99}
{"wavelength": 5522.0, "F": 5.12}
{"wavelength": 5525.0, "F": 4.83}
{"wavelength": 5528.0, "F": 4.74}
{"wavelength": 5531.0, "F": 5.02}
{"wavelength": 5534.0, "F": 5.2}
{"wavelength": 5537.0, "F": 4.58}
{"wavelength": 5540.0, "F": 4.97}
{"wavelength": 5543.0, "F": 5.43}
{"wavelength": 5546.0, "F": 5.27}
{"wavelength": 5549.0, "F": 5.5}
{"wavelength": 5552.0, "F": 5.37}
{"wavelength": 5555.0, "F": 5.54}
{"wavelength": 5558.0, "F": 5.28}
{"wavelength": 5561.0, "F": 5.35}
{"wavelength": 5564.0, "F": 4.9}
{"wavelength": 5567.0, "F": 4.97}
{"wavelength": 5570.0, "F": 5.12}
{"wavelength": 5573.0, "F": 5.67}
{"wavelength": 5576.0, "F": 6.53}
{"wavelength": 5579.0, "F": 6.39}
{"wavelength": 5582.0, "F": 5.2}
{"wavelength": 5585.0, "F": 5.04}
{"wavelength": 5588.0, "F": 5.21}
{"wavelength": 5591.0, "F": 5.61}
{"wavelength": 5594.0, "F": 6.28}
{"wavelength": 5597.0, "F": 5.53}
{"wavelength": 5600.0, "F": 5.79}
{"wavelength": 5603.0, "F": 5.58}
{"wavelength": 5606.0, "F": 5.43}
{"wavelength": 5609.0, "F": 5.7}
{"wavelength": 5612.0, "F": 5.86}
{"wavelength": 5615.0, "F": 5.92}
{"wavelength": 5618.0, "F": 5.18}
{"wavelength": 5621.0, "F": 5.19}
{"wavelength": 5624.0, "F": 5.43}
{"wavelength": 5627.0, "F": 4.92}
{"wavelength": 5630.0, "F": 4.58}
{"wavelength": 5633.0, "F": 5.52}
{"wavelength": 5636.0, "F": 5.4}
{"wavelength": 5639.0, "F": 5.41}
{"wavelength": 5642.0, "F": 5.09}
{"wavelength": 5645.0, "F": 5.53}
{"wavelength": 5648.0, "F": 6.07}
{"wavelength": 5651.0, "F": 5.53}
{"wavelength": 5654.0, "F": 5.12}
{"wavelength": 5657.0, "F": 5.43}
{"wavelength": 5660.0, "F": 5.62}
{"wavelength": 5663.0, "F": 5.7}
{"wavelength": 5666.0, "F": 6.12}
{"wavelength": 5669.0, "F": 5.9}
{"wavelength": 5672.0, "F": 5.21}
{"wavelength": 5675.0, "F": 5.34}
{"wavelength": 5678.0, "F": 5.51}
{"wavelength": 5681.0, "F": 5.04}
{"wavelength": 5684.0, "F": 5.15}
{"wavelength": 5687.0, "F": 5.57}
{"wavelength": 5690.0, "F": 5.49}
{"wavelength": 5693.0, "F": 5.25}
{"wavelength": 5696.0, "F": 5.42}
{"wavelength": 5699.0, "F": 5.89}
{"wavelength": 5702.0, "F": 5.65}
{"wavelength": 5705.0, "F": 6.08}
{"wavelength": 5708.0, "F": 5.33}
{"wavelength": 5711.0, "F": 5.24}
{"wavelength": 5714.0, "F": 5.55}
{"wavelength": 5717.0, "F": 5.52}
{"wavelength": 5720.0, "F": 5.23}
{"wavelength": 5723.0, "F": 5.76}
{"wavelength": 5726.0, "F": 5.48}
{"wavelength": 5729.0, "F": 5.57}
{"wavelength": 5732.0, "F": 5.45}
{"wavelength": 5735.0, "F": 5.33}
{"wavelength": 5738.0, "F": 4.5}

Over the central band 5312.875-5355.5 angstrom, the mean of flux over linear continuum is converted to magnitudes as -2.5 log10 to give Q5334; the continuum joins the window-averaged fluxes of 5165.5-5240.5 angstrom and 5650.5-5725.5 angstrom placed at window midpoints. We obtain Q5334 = -0.11 mag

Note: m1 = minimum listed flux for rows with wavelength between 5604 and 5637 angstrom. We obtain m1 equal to 4.58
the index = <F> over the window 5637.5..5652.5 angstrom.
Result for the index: 5.53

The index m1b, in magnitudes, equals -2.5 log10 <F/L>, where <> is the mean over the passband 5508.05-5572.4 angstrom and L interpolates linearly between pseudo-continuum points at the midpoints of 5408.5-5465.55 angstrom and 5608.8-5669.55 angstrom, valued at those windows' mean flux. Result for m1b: 0.07 mag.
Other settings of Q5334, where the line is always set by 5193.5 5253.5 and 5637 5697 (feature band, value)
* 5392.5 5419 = -0.11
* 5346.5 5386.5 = 0.04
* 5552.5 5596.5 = -0.04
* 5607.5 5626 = -0.03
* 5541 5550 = -0.02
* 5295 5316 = -0.05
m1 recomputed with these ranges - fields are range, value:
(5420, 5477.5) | 4.7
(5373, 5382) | 4.65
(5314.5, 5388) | 4.46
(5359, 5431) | 4.49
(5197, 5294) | 4.17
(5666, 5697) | 5.04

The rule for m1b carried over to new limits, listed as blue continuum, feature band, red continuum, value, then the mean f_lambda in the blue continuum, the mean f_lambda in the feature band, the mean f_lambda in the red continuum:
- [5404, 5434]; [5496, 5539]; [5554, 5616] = 0.10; 5.43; 5.01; 5.56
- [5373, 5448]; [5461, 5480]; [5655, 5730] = -0.03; 5.29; 5.47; 5.52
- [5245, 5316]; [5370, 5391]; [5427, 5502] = 0.06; 4.87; 4.84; 5.29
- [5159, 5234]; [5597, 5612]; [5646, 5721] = -0.06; 4.43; 5.64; 5.52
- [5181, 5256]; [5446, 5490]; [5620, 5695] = -0.05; 4.54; 5.25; 5.41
